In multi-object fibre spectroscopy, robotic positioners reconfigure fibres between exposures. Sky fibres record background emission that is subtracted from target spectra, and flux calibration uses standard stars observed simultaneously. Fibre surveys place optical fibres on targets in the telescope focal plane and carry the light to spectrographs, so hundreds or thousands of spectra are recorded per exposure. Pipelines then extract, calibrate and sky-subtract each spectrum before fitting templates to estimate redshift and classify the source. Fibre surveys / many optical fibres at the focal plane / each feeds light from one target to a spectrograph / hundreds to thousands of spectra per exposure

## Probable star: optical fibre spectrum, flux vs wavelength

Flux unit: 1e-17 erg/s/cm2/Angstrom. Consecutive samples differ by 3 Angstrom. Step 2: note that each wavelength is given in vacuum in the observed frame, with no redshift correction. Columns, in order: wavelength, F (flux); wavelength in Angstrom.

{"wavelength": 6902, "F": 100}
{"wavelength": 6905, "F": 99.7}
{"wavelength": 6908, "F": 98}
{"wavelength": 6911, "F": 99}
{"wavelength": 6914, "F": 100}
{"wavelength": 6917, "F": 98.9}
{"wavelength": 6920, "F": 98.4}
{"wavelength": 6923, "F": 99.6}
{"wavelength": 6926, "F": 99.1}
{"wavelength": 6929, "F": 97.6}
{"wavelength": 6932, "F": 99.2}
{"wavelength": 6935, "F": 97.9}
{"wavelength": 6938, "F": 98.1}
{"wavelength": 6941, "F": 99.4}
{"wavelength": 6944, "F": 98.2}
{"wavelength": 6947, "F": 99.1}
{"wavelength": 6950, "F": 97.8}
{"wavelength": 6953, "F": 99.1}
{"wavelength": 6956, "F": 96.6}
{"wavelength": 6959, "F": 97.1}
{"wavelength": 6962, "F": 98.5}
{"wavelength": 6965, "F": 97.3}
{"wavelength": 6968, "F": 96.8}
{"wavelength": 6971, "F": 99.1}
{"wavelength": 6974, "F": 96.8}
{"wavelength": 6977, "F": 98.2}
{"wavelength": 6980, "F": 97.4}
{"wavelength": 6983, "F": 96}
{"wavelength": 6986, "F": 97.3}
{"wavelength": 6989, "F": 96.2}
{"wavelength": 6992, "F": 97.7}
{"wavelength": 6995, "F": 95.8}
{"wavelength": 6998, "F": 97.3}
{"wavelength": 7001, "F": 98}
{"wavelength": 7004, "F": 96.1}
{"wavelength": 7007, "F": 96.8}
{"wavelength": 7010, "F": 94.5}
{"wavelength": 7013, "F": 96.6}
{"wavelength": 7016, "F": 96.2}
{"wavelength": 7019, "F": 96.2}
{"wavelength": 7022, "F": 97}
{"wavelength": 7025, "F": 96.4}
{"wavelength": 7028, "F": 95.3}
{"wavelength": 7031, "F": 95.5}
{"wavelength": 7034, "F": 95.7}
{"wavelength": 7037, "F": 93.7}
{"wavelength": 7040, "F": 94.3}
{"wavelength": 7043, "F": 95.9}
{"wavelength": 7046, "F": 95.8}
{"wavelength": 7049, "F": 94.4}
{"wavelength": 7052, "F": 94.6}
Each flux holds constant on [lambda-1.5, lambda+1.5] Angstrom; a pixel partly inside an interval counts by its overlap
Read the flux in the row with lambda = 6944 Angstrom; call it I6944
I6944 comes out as 98.2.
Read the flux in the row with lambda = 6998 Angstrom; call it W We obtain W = 97.3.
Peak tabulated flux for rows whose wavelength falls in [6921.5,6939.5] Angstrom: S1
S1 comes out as 99.6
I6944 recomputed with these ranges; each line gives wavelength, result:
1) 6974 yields 96.8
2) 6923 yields 99.6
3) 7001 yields 98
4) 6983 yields 96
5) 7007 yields 96.8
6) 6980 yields 97.4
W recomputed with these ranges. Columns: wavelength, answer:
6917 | 98.9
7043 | 95.9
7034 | 95.7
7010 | 94.5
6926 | 99.1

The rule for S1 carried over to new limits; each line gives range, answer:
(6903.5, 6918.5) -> 100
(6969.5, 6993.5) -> 99.1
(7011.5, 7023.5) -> 97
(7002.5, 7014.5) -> 96.8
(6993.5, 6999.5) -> 97.3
